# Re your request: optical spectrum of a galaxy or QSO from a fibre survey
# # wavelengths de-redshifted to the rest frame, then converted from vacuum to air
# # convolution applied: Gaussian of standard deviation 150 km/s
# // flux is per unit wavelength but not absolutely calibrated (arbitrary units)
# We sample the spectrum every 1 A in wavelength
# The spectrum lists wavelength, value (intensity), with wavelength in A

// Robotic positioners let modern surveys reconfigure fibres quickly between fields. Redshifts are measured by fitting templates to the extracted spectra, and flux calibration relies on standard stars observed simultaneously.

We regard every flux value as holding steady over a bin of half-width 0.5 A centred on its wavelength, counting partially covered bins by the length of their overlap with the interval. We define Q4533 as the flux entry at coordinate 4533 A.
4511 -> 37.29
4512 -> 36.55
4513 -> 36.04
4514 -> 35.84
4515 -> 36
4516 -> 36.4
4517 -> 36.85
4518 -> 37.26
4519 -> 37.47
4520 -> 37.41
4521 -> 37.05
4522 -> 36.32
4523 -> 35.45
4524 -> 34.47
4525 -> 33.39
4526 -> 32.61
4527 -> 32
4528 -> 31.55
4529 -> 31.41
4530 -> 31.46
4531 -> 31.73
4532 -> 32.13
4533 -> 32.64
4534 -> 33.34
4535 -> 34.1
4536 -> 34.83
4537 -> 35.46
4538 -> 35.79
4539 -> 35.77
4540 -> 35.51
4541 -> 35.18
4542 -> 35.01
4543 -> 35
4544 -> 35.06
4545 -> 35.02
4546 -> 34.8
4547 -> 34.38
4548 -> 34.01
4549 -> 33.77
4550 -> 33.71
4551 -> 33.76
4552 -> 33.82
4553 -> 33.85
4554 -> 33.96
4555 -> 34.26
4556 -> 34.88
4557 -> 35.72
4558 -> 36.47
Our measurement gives 32.64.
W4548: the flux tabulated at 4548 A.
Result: 34.01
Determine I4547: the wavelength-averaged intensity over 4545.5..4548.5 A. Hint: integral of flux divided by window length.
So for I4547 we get 34.4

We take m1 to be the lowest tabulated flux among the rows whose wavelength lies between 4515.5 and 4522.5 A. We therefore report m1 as 36.32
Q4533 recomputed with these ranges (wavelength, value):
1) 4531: 31.73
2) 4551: 33.76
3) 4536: 34.83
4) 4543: 35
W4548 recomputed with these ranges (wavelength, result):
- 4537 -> 35.46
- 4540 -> 35.51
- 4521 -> 37.05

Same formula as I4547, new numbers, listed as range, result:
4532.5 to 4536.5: 33.7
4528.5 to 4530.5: 31.4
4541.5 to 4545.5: 35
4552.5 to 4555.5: 34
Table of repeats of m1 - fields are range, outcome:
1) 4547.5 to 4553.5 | 33.71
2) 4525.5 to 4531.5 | 31.41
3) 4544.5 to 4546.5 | 34.8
